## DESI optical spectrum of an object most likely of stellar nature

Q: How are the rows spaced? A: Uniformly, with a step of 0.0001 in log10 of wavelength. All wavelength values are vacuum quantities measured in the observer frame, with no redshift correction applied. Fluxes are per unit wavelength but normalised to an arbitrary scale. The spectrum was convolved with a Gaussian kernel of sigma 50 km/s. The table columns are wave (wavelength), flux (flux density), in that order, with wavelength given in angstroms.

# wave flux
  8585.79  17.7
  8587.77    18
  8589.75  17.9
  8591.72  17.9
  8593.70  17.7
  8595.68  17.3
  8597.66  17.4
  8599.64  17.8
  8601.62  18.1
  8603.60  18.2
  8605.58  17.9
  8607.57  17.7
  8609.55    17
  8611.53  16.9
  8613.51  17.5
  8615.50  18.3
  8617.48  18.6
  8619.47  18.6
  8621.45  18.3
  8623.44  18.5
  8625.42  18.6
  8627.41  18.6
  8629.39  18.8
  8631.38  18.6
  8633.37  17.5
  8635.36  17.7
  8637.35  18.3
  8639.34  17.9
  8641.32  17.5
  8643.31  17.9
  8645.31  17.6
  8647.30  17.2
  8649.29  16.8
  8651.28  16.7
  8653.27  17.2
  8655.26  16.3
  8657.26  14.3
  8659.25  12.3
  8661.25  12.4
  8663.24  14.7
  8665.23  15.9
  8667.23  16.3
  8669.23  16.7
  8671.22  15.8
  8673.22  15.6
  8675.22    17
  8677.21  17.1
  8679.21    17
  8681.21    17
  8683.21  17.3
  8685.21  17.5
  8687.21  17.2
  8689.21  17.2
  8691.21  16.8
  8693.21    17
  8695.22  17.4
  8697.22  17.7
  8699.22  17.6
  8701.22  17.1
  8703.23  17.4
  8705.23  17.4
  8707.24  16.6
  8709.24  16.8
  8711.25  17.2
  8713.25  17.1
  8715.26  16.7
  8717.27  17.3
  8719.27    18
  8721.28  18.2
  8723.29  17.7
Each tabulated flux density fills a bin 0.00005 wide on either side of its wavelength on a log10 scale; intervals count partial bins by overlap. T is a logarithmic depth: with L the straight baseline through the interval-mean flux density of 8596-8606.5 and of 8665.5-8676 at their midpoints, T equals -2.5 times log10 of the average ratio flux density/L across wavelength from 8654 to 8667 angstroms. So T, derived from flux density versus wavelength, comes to 0.14 mag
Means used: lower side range 17.8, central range 14.5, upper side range 16.2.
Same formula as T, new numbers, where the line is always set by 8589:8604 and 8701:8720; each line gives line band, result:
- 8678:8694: 0.01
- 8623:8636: -0.05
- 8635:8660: 0.05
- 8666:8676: 0.07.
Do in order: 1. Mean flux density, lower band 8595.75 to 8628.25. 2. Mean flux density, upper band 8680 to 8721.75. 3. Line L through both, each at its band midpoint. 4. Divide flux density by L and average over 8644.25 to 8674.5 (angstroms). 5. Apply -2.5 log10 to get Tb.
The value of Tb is 0.12 mag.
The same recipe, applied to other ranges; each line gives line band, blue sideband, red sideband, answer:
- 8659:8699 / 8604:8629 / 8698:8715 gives 0.07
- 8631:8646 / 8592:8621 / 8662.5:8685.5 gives -0.04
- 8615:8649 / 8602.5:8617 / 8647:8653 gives -0.05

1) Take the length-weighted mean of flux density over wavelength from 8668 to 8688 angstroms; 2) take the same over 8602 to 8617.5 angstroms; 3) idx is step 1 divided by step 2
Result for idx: 0.9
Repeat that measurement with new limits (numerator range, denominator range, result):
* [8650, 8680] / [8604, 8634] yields 0.87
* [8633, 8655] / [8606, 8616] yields 1.00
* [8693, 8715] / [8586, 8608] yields 0.97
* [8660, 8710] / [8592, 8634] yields 0.92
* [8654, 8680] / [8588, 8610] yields 0.87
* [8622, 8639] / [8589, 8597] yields 1.03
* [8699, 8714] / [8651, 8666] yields 1.15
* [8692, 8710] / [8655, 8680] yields 1.11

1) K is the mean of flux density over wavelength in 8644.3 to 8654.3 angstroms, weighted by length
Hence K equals 17.1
